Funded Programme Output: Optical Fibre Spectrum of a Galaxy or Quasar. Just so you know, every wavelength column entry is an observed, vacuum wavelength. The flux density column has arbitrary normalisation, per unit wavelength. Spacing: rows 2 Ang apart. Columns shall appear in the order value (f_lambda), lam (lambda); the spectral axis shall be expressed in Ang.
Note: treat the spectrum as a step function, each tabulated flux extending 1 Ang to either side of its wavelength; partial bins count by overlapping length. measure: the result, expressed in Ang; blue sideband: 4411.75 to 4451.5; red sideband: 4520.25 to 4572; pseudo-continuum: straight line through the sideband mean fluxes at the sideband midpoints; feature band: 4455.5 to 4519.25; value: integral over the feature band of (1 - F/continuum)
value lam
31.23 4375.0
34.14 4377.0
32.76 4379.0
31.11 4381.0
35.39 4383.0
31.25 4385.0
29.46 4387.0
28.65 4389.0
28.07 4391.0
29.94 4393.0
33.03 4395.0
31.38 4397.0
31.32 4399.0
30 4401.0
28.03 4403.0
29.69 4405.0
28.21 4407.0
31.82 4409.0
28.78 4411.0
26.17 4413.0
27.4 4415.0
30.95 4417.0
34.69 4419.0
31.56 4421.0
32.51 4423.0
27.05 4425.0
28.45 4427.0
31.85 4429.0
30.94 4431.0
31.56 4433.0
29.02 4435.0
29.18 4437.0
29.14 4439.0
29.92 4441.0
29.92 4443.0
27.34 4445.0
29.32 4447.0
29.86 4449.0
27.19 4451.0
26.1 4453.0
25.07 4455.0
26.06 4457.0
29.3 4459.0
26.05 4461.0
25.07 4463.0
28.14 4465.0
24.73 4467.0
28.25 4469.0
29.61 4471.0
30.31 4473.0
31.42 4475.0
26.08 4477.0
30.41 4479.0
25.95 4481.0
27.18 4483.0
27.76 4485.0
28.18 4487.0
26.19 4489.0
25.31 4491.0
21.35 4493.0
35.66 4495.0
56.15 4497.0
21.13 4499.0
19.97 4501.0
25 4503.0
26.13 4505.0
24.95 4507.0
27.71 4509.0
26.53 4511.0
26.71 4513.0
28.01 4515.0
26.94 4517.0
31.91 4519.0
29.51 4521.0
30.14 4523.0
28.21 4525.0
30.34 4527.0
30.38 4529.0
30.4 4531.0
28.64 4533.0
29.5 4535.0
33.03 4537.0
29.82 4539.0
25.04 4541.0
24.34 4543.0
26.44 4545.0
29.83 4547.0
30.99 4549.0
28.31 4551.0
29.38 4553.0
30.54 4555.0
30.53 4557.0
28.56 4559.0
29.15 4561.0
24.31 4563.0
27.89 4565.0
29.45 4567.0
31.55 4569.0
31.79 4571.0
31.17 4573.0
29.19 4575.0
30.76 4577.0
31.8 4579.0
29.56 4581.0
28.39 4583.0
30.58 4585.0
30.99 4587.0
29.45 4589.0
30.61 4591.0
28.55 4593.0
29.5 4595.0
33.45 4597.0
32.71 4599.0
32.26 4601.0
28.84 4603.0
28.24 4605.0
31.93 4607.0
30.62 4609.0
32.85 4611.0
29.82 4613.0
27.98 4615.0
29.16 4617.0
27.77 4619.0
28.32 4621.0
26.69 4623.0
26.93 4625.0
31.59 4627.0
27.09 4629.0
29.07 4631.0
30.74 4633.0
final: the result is 3.4 Ang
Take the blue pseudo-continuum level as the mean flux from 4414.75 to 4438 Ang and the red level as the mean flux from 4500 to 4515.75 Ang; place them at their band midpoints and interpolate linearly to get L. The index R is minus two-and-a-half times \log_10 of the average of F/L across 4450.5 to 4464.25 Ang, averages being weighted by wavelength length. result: 0.09 mag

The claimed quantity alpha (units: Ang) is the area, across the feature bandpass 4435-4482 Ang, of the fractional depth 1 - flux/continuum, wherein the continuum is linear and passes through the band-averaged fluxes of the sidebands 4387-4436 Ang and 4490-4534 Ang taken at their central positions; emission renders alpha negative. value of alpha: 2.2 Ang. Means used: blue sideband 30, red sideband 28.7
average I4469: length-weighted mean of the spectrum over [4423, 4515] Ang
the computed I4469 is 28.2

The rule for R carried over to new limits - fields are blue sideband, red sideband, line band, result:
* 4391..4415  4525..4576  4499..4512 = 0.19 mag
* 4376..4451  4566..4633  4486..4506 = 0.06 mag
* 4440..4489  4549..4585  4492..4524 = 0.00 mag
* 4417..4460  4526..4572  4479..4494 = 0.12 mag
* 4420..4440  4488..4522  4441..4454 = 0.05 mag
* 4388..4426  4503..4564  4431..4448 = 0.00 mag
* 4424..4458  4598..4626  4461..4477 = 0.03 mag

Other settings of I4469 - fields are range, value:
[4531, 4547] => 28.4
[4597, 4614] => 31.1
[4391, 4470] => 29.1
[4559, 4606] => 30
